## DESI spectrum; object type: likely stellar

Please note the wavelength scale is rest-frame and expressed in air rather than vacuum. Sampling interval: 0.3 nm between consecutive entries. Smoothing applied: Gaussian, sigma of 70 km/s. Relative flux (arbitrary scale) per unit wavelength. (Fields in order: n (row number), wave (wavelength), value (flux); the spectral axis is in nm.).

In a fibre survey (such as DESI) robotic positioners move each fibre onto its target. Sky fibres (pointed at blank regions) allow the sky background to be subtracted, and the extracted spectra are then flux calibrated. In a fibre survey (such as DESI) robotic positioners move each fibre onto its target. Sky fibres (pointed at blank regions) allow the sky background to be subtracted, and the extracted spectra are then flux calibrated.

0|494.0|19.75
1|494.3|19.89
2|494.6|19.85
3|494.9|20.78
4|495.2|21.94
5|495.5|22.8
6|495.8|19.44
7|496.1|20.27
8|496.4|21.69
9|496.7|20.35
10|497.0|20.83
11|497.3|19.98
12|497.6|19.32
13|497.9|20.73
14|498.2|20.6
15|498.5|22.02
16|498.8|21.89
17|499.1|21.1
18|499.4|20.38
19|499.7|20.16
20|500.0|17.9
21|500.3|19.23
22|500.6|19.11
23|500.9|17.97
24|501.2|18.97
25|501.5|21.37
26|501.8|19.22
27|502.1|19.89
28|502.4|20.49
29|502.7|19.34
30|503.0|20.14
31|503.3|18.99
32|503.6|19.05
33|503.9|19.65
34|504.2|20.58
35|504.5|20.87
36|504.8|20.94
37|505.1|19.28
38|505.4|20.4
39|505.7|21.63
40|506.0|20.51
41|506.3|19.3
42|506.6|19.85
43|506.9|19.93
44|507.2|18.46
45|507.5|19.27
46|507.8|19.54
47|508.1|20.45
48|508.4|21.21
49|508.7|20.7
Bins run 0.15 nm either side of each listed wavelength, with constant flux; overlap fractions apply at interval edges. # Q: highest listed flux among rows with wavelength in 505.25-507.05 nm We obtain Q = 21.63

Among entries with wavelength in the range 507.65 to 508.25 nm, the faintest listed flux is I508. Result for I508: 19.54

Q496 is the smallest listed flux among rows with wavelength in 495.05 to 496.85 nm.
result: 19.44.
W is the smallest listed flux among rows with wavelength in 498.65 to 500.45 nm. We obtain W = 17.9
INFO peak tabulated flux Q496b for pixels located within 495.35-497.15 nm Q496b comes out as 22.8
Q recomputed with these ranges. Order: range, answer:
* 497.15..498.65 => 22.02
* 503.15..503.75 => 19.05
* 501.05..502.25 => 21.37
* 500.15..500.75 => 19.23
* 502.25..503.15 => 20.49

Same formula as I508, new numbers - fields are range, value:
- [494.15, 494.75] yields 19.85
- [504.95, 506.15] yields 19.28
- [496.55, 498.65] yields 19.32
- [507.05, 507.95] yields 18.46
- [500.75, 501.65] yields 17.97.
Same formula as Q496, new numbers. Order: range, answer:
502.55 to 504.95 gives 18.99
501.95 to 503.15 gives 19.34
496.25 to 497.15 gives 20.35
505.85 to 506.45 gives 19.3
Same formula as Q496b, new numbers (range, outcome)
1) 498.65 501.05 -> 21.89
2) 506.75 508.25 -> 20.45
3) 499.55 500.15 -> 20.16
